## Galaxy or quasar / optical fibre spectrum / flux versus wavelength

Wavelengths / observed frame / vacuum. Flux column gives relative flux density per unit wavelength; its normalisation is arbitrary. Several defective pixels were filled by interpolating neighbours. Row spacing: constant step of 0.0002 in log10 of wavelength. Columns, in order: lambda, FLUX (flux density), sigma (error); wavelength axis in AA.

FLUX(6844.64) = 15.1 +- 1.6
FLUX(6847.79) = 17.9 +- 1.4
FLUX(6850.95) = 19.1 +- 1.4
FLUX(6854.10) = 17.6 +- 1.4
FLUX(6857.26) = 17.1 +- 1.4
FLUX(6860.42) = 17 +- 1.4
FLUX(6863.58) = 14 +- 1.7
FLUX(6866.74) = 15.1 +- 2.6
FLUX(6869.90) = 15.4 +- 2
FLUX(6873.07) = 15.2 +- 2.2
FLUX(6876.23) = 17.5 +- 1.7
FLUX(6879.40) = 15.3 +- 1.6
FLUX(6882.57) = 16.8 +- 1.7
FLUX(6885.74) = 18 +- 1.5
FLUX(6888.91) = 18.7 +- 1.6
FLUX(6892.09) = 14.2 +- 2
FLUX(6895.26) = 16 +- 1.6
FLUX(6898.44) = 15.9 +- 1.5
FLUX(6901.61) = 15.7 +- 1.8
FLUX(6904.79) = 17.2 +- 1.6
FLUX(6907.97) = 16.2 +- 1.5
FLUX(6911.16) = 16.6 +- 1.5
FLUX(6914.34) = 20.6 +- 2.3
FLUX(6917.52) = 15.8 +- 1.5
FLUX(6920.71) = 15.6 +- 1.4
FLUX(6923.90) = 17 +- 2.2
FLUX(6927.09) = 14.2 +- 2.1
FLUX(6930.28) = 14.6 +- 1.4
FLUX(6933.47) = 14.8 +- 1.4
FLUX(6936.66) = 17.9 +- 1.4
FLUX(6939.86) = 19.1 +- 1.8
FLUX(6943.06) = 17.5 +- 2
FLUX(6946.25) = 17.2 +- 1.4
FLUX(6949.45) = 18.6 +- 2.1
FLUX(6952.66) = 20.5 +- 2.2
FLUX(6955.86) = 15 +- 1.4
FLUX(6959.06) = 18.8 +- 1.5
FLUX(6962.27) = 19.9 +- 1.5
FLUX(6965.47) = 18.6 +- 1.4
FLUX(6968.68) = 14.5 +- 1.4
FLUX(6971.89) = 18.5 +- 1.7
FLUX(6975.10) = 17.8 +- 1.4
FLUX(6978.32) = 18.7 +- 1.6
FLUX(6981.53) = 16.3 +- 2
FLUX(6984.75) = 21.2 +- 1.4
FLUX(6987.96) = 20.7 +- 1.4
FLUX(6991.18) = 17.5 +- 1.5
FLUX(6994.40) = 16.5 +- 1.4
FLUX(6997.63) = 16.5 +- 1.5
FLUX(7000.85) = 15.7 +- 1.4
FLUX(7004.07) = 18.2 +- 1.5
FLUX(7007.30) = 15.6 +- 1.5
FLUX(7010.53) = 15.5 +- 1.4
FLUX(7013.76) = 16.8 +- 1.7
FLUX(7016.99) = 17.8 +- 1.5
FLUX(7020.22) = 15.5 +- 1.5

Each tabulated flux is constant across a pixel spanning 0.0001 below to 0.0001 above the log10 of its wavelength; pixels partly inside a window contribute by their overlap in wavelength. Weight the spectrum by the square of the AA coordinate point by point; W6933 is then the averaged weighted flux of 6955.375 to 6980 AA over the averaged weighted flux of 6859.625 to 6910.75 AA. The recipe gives 1.13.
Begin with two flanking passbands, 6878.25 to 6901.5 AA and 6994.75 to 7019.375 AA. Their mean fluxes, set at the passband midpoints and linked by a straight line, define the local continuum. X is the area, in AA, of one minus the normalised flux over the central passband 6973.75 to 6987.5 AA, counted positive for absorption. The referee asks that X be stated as -1.8 AA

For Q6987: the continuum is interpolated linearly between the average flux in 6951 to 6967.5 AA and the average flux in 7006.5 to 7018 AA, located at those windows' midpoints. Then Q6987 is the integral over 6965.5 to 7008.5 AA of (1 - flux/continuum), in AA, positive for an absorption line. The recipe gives -0.5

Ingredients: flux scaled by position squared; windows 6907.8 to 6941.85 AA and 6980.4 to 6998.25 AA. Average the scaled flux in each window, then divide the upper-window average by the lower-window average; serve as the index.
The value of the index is 1.12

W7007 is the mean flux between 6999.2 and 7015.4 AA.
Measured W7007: 16.4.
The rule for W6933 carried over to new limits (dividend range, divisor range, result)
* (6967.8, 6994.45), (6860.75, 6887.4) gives 1.17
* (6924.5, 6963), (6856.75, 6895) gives 1.09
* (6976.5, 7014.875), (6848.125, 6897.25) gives 1.10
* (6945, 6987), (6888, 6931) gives 1.13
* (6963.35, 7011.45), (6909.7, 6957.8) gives 1.04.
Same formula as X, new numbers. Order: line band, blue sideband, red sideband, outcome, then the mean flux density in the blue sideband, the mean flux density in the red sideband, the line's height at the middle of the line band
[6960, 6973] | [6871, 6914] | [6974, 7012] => -0.5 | 16.5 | 17.5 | 17.3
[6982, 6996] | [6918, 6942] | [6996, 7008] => -1.9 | 16.2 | 16.6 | 16.5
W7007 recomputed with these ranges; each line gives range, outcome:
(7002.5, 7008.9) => 16.9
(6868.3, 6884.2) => 16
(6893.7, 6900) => 15.9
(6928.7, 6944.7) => 16.8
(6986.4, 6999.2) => 17.8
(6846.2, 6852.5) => 18.5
